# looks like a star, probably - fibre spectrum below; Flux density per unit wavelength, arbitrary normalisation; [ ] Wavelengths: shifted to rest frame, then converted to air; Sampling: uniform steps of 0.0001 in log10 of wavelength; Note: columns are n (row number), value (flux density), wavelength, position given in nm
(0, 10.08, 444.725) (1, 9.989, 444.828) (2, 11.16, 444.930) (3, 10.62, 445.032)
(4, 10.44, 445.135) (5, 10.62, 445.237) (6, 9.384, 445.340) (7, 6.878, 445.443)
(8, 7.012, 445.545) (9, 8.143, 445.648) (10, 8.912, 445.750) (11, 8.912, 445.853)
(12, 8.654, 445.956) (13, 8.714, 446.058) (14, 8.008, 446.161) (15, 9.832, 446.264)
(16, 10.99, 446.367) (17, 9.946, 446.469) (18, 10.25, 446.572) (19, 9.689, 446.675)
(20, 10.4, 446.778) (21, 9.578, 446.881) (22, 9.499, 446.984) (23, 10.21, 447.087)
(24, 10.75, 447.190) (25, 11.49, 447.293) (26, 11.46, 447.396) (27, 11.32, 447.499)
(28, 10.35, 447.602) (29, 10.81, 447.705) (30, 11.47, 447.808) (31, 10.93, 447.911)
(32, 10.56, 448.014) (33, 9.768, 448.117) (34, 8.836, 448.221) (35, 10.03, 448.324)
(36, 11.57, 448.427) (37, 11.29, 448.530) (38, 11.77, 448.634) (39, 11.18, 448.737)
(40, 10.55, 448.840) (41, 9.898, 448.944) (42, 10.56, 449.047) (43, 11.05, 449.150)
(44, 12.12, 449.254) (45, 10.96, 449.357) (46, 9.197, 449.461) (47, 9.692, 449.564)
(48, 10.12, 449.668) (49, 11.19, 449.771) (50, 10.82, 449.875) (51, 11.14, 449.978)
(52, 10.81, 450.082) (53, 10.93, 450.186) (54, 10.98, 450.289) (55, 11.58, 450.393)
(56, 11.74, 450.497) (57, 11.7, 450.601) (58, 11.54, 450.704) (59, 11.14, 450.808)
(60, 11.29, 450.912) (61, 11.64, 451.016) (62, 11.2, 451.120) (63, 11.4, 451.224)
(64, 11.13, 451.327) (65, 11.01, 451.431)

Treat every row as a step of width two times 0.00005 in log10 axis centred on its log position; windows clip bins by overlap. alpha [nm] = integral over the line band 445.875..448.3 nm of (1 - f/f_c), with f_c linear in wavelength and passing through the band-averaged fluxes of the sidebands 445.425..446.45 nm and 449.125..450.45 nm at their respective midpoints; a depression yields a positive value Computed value -0.207 nm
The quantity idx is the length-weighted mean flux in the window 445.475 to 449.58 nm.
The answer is 10.2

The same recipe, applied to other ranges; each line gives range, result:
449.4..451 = 10.9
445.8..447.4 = 9.85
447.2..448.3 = 10.7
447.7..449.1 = 10.7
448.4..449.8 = 10.8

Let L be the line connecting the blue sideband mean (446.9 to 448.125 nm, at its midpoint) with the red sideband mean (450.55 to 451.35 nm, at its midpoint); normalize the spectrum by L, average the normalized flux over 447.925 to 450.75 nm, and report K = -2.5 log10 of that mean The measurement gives 0.03 mag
